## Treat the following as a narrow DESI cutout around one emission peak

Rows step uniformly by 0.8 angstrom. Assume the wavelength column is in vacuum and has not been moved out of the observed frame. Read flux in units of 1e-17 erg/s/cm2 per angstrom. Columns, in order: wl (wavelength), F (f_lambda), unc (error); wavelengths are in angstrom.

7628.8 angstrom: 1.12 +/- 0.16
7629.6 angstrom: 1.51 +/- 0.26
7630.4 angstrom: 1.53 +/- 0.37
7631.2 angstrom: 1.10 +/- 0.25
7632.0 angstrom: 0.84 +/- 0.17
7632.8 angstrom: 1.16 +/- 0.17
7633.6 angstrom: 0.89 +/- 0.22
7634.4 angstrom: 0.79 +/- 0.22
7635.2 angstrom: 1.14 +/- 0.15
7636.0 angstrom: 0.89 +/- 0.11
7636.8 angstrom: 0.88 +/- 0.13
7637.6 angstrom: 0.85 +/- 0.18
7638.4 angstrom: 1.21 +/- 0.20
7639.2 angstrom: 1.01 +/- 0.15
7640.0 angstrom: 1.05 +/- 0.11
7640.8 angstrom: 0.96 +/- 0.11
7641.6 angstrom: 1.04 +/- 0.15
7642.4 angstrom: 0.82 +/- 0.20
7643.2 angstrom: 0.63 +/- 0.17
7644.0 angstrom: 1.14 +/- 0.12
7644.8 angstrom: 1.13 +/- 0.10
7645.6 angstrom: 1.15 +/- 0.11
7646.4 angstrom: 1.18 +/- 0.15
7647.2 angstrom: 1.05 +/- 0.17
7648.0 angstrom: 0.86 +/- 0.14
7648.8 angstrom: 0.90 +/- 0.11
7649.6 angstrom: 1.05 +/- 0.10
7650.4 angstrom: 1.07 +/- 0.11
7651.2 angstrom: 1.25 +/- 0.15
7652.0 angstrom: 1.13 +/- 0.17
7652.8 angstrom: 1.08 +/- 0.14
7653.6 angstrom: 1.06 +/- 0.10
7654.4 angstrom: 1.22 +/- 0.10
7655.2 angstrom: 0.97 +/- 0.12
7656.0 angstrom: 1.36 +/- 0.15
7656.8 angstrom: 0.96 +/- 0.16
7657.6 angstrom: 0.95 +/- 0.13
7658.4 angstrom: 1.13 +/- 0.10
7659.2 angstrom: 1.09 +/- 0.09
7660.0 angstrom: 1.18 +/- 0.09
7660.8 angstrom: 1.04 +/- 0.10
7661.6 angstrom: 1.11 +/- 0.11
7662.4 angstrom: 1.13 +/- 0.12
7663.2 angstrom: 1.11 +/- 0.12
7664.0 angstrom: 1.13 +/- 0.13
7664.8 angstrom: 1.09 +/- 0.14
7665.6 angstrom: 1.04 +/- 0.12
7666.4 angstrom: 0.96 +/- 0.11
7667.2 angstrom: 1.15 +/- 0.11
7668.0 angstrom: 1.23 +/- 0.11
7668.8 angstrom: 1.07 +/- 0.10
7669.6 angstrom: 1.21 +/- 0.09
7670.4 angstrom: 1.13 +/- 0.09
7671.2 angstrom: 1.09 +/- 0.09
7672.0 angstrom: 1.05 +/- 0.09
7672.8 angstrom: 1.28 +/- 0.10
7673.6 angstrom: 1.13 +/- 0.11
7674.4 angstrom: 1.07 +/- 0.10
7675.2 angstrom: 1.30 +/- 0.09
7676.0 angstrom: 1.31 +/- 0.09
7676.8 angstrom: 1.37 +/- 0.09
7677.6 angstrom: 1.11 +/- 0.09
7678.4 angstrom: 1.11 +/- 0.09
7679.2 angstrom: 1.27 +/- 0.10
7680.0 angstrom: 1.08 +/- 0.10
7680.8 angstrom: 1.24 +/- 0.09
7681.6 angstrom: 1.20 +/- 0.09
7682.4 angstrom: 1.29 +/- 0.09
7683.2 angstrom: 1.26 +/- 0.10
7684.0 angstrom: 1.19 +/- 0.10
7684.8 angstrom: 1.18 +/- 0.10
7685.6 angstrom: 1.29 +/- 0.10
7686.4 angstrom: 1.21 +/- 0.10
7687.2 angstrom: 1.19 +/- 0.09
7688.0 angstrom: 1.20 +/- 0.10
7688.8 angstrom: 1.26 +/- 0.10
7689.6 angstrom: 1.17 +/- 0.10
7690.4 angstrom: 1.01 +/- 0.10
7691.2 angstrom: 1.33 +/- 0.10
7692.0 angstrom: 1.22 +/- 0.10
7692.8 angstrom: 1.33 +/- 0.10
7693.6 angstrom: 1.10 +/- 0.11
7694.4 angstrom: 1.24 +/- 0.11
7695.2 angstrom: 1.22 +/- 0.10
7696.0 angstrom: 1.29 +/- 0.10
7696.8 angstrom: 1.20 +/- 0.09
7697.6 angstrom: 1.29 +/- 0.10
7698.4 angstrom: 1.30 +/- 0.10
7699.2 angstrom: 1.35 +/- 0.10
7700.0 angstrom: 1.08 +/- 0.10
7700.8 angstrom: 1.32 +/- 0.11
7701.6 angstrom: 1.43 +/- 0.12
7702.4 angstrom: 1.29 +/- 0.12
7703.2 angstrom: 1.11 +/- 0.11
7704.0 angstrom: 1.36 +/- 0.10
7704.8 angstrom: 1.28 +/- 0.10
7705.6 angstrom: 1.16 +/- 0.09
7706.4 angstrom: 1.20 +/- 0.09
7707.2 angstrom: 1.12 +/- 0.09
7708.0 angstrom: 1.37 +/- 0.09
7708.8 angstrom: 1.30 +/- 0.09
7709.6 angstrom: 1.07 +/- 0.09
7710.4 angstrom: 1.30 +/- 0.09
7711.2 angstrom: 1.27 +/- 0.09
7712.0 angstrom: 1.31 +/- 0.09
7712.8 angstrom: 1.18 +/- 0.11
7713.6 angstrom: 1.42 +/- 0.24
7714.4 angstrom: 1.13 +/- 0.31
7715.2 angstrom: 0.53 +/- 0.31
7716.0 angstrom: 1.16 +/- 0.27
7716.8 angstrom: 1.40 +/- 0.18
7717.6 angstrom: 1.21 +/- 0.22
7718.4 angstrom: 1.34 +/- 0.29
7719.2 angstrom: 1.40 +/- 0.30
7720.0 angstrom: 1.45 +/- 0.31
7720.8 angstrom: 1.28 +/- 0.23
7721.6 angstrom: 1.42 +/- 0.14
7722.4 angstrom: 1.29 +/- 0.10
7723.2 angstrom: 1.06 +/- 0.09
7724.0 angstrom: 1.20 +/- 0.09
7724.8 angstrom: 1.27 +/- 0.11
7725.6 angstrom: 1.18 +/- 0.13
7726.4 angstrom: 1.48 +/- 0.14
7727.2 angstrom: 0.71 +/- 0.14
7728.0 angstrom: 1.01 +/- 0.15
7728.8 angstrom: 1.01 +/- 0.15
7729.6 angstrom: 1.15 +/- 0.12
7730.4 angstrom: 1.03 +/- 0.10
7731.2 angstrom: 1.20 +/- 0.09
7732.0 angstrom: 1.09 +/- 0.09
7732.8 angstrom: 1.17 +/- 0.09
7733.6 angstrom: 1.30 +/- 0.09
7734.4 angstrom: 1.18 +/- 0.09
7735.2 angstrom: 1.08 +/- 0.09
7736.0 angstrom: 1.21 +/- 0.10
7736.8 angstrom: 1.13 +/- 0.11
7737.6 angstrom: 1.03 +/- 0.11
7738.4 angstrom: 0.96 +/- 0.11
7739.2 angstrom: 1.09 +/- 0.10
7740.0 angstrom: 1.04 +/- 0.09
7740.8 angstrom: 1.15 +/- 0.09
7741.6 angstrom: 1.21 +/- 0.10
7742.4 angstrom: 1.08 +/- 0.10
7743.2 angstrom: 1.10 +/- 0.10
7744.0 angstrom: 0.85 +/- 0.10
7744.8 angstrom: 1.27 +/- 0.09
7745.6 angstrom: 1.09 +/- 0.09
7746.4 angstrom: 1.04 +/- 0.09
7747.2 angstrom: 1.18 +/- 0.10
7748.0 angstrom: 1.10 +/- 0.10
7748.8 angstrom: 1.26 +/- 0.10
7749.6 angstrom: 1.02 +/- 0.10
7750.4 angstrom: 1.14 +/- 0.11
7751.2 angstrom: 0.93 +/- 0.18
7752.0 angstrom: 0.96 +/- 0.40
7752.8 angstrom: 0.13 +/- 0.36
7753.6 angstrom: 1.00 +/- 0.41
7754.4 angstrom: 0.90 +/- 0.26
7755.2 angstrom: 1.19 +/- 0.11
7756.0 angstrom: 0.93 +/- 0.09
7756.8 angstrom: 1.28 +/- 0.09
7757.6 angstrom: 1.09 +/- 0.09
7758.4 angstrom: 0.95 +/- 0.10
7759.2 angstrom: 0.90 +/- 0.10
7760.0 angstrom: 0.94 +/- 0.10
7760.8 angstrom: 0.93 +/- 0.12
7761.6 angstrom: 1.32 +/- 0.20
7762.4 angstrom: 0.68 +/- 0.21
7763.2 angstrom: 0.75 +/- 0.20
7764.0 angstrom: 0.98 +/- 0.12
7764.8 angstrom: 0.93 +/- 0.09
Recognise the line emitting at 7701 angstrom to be C III]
